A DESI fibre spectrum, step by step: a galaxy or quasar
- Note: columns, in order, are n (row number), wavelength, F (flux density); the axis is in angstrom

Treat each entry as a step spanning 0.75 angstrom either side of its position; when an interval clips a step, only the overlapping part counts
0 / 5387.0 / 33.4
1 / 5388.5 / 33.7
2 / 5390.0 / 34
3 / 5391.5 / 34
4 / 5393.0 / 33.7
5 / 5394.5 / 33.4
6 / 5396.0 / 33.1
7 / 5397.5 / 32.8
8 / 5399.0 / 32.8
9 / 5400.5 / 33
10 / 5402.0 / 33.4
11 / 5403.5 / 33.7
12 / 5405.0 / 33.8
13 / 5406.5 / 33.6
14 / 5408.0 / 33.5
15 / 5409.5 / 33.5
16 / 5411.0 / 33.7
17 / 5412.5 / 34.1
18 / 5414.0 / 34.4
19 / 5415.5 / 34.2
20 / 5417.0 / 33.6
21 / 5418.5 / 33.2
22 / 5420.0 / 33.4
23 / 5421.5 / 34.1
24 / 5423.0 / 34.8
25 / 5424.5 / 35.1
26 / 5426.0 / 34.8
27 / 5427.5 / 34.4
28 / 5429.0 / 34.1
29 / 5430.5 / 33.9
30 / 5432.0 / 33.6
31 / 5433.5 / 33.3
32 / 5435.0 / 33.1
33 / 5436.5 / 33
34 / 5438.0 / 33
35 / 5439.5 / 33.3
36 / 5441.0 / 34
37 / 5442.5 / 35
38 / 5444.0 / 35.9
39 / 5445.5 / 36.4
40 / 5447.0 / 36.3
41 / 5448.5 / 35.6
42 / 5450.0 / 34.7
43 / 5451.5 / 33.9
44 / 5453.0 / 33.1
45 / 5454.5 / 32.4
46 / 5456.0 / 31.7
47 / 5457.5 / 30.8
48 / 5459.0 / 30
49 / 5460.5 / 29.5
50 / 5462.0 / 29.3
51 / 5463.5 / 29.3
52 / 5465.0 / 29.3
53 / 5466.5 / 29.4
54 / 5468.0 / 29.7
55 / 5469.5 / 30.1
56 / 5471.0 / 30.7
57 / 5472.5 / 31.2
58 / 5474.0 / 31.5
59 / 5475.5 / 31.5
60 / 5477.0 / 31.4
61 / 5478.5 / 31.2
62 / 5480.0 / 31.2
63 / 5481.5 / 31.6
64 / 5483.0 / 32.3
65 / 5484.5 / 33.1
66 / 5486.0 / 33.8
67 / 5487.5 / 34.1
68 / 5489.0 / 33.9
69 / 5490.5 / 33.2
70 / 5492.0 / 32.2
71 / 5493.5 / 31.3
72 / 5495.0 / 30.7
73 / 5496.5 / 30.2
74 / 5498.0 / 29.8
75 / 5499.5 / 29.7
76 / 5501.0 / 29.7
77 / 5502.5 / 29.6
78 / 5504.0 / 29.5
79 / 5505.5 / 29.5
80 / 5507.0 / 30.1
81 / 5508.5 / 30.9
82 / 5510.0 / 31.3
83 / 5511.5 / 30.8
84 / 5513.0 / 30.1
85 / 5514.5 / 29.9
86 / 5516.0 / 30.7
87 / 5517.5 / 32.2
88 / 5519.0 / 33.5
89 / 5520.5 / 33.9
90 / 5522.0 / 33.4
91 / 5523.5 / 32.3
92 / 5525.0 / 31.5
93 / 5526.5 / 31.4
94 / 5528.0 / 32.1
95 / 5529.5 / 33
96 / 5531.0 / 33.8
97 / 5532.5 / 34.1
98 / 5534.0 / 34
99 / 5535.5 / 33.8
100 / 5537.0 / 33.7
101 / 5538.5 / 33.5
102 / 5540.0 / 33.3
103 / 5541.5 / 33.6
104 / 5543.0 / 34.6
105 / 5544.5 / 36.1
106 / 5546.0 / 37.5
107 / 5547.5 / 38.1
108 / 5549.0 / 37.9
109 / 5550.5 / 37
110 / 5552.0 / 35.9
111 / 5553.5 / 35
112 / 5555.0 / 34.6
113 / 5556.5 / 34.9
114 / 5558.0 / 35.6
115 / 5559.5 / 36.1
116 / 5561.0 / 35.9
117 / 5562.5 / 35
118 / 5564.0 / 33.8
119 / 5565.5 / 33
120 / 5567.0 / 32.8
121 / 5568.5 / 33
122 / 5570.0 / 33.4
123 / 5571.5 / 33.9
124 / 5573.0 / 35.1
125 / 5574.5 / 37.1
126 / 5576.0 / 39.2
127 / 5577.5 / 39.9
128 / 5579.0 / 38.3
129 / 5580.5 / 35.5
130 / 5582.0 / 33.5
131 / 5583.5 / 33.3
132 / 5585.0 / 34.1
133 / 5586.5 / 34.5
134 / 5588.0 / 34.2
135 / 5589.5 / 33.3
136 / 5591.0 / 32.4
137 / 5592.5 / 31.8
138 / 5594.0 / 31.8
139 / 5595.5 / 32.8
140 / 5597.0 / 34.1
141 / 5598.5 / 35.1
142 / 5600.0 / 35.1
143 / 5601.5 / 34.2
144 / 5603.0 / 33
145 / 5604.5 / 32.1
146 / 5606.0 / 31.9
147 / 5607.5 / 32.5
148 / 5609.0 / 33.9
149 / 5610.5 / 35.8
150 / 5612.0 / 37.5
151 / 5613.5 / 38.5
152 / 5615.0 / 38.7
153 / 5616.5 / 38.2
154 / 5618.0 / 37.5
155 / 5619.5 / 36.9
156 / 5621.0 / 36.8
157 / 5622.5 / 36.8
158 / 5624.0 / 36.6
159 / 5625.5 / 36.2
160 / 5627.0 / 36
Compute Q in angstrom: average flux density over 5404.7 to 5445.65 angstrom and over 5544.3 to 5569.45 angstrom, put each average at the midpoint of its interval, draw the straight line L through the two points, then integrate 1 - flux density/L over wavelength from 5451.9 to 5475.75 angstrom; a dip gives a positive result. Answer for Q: 2.6 angstrom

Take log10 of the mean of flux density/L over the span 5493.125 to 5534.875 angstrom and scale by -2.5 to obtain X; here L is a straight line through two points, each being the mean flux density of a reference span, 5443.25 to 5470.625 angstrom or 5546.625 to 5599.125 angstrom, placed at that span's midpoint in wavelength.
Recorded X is 0.07 mag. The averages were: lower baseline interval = 32.1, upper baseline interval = 34.9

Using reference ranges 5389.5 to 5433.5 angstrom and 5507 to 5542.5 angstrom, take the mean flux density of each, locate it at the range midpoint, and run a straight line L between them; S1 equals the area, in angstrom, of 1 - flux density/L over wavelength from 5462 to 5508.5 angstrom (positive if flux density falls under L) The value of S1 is 2.7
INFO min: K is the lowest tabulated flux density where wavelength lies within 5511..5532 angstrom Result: 29.9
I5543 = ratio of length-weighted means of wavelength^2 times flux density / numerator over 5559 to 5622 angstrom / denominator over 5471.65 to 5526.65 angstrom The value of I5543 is 1.1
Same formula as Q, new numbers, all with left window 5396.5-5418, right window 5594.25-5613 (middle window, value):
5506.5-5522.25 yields 1.1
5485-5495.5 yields 0.3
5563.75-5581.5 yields -0.8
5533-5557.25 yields -1.0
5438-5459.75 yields -0.1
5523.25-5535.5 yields 0.4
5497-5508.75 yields 1.4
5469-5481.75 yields 1.0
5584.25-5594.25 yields 0.2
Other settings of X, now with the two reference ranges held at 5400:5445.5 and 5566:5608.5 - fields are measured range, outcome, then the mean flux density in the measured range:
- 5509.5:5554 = 0.02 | 33.6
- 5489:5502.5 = 0.10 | 30.9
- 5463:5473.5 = 0.14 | 30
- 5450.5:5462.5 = 0.08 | 31.4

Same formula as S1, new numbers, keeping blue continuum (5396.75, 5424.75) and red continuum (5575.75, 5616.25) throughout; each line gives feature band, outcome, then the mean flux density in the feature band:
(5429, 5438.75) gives 0.1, 33.4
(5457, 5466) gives 1.1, 29.7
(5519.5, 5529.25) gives 0.5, 32.5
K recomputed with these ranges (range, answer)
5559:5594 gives 31.8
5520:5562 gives 31.4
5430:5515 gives 29.3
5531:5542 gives 33.3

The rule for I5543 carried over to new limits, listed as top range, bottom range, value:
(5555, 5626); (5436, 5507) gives 1.15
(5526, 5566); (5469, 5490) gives 1.11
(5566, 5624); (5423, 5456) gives 1.08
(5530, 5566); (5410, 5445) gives 1.08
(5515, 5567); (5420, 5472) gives 1.08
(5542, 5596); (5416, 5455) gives 1.08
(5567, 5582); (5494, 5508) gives 1.23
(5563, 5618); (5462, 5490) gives 1.15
